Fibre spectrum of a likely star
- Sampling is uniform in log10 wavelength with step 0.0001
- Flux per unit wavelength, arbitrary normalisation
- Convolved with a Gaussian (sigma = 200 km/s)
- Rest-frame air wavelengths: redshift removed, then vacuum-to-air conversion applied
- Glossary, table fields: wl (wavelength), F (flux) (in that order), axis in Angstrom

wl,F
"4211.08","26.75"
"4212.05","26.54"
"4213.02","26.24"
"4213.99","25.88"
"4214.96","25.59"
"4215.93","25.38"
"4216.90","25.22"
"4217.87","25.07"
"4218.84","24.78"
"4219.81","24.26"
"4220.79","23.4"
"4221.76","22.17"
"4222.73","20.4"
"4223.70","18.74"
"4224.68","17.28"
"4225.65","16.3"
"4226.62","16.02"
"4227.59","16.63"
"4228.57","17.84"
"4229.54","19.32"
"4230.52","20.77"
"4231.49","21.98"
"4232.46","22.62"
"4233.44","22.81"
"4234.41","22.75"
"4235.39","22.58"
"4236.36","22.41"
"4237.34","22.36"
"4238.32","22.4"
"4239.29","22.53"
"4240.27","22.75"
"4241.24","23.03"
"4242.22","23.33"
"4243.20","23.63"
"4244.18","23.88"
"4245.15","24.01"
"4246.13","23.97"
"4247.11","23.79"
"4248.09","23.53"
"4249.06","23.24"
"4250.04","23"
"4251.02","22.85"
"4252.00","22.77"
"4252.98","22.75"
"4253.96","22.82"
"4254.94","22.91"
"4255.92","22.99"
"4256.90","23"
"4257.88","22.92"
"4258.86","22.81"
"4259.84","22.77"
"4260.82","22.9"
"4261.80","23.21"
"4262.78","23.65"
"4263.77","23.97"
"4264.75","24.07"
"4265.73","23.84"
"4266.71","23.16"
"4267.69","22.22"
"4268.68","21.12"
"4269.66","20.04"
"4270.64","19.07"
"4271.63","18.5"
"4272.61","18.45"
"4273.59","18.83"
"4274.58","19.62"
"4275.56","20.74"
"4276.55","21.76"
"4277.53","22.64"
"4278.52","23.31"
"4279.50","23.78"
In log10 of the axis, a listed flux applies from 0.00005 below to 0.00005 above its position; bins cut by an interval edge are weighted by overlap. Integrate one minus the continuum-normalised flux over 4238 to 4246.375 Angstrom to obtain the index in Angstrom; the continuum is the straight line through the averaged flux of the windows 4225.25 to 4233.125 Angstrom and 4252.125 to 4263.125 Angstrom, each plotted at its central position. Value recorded -1.0 Angstrom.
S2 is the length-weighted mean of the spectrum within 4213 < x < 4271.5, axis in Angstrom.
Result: 22.4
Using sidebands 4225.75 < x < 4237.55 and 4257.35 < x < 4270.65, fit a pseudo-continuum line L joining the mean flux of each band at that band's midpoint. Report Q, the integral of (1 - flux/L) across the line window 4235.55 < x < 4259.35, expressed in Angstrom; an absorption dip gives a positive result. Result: -1.7 Angstrom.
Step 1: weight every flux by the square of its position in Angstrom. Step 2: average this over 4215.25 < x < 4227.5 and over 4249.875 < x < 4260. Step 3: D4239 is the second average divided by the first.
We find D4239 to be 1.08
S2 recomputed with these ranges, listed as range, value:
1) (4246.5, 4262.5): 23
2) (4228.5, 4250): 22.6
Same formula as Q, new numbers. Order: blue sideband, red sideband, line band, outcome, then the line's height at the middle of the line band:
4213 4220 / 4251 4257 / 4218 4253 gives 3.11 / 24.1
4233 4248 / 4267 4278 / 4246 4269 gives -1.58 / 21.6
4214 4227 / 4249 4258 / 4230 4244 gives -0.06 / 22.5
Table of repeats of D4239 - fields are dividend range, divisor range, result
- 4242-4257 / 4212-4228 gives 1.06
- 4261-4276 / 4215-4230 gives 1.04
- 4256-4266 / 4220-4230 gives 1.25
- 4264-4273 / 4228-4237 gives 1.01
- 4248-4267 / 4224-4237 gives 1.18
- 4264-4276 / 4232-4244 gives 0.93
